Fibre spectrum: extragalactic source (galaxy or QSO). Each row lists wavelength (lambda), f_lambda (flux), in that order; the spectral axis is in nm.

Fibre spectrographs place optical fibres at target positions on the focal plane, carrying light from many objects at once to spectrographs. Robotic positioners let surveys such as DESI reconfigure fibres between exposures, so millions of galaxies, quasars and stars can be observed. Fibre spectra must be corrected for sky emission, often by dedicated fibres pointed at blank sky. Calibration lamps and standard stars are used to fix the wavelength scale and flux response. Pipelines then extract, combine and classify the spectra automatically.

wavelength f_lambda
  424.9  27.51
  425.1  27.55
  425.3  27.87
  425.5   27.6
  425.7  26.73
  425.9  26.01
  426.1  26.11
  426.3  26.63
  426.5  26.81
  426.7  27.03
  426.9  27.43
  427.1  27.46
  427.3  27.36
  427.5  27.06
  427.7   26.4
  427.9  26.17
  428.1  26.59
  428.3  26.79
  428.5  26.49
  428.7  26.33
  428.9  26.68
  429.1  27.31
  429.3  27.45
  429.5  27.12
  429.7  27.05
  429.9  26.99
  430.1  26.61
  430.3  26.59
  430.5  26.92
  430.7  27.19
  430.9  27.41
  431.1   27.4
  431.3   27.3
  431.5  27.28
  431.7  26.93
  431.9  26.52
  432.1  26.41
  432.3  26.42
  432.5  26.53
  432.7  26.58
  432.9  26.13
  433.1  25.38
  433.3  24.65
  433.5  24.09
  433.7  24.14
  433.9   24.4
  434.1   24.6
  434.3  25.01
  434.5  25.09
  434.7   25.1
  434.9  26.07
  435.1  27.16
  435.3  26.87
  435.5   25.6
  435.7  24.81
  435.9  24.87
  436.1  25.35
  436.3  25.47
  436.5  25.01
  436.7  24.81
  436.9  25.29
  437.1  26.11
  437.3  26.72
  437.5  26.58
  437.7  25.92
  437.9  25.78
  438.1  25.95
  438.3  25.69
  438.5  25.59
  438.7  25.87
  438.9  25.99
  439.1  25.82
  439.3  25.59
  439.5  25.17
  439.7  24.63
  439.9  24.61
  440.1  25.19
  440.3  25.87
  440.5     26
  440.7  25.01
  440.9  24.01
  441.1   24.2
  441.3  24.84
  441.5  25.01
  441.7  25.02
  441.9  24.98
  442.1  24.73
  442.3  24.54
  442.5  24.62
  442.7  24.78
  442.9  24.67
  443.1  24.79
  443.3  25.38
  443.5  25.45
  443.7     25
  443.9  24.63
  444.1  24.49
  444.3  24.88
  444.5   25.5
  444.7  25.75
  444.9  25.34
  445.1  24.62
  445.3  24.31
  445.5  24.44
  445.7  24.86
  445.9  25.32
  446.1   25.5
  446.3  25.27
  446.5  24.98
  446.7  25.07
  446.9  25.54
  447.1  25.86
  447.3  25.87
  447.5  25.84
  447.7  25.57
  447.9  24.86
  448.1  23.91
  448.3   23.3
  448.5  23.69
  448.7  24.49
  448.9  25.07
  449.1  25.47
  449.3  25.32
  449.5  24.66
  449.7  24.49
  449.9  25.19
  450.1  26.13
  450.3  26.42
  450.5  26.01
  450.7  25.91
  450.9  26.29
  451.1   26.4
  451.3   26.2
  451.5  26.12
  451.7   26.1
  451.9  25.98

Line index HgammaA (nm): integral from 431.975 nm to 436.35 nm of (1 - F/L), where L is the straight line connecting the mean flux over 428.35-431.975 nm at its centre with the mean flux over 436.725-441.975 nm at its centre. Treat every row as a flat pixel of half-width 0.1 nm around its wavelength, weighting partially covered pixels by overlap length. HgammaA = 0.13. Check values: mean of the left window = 27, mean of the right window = 25.4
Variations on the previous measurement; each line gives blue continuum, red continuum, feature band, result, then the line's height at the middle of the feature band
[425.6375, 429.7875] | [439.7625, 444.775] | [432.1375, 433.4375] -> 0.01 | 26.2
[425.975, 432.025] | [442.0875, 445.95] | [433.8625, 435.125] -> 0.04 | 26.2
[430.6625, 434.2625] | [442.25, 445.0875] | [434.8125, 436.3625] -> 0.00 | 25.7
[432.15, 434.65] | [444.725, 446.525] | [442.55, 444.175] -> 0.01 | 25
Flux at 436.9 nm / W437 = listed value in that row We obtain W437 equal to 25.29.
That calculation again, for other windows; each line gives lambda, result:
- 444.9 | 25.34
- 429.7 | 27.05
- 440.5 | 26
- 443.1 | 24.79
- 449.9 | 25.19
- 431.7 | 26.93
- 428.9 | 26.68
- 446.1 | 25.5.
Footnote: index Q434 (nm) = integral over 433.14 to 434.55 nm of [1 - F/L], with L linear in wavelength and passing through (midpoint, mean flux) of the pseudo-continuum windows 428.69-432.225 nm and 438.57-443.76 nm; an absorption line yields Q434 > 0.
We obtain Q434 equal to 0.096 nm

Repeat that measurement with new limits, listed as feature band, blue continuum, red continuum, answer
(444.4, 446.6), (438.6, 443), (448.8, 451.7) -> 0.03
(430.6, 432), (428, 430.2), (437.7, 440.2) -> -0.03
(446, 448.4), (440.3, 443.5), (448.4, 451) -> 0.00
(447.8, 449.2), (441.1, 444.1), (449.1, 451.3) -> 0.06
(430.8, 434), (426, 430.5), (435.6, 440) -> 0.02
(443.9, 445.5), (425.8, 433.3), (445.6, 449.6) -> 0.02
